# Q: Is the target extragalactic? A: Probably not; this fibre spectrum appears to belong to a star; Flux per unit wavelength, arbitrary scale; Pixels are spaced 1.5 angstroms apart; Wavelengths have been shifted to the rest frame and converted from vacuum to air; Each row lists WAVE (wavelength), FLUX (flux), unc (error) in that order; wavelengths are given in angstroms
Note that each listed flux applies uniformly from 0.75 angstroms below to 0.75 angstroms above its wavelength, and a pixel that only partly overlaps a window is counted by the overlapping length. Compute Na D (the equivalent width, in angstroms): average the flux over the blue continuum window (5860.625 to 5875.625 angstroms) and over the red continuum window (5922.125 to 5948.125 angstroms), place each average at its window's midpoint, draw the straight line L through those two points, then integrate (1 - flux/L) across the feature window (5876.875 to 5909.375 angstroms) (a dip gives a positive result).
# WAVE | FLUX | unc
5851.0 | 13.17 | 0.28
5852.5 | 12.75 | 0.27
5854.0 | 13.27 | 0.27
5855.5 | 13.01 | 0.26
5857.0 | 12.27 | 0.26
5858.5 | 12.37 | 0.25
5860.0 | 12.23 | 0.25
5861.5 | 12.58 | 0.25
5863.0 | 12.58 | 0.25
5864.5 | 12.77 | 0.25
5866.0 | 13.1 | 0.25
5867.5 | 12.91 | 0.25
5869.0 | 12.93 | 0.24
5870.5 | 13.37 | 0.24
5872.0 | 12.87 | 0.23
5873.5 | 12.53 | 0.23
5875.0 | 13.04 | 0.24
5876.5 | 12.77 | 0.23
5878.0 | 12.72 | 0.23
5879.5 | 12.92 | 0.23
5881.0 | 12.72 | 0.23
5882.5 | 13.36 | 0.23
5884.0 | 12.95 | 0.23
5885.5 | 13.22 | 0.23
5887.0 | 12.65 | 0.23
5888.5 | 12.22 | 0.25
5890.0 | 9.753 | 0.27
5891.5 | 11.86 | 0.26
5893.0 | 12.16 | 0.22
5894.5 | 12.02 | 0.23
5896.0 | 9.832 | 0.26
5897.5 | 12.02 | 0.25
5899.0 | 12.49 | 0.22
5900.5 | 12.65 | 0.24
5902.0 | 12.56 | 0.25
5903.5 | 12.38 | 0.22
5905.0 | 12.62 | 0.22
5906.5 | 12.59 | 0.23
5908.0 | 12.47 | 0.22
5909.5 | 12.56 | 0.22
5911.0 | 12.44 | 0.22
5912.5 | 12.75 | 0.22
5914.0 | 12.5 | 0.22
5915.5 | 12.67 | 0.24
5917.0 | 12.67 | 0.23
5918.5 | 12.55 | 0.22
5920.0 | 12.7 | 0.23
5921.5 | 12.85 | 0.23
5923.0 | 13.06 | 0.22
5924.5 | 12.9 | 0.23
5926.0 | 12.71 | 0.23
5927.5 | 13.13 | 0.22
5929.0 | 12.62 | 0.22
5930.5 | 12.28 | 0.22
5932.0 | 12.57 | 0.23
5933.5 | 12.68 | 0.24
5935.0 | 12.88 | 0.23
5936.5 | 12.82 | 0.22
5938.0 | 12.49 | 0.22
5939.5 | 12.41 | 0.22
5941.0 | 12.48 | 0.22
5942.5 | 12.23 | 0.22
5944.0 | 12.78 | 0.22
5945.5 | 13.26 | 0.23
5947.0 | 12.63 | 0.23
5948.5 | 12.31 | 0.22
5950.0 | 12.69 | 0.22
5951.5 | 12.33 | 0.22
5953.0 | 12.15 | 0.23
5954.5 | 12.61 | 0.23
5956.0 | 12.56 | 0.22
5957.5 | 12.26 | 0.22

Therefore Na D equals 1.26 angstroms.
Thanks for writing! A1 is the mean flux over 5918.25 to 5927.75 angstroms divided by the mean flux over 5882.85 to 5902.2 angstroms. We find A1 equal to 1.07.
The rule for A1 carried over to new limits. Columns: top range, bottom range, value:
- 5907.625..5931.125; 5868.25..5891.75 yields 1.00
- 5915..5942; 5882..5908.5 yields 1.04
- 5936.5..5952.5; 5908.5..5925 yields 0.99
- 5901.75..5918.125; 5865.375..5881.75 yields 0.97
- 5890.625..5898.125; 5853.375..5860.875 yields 0.91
